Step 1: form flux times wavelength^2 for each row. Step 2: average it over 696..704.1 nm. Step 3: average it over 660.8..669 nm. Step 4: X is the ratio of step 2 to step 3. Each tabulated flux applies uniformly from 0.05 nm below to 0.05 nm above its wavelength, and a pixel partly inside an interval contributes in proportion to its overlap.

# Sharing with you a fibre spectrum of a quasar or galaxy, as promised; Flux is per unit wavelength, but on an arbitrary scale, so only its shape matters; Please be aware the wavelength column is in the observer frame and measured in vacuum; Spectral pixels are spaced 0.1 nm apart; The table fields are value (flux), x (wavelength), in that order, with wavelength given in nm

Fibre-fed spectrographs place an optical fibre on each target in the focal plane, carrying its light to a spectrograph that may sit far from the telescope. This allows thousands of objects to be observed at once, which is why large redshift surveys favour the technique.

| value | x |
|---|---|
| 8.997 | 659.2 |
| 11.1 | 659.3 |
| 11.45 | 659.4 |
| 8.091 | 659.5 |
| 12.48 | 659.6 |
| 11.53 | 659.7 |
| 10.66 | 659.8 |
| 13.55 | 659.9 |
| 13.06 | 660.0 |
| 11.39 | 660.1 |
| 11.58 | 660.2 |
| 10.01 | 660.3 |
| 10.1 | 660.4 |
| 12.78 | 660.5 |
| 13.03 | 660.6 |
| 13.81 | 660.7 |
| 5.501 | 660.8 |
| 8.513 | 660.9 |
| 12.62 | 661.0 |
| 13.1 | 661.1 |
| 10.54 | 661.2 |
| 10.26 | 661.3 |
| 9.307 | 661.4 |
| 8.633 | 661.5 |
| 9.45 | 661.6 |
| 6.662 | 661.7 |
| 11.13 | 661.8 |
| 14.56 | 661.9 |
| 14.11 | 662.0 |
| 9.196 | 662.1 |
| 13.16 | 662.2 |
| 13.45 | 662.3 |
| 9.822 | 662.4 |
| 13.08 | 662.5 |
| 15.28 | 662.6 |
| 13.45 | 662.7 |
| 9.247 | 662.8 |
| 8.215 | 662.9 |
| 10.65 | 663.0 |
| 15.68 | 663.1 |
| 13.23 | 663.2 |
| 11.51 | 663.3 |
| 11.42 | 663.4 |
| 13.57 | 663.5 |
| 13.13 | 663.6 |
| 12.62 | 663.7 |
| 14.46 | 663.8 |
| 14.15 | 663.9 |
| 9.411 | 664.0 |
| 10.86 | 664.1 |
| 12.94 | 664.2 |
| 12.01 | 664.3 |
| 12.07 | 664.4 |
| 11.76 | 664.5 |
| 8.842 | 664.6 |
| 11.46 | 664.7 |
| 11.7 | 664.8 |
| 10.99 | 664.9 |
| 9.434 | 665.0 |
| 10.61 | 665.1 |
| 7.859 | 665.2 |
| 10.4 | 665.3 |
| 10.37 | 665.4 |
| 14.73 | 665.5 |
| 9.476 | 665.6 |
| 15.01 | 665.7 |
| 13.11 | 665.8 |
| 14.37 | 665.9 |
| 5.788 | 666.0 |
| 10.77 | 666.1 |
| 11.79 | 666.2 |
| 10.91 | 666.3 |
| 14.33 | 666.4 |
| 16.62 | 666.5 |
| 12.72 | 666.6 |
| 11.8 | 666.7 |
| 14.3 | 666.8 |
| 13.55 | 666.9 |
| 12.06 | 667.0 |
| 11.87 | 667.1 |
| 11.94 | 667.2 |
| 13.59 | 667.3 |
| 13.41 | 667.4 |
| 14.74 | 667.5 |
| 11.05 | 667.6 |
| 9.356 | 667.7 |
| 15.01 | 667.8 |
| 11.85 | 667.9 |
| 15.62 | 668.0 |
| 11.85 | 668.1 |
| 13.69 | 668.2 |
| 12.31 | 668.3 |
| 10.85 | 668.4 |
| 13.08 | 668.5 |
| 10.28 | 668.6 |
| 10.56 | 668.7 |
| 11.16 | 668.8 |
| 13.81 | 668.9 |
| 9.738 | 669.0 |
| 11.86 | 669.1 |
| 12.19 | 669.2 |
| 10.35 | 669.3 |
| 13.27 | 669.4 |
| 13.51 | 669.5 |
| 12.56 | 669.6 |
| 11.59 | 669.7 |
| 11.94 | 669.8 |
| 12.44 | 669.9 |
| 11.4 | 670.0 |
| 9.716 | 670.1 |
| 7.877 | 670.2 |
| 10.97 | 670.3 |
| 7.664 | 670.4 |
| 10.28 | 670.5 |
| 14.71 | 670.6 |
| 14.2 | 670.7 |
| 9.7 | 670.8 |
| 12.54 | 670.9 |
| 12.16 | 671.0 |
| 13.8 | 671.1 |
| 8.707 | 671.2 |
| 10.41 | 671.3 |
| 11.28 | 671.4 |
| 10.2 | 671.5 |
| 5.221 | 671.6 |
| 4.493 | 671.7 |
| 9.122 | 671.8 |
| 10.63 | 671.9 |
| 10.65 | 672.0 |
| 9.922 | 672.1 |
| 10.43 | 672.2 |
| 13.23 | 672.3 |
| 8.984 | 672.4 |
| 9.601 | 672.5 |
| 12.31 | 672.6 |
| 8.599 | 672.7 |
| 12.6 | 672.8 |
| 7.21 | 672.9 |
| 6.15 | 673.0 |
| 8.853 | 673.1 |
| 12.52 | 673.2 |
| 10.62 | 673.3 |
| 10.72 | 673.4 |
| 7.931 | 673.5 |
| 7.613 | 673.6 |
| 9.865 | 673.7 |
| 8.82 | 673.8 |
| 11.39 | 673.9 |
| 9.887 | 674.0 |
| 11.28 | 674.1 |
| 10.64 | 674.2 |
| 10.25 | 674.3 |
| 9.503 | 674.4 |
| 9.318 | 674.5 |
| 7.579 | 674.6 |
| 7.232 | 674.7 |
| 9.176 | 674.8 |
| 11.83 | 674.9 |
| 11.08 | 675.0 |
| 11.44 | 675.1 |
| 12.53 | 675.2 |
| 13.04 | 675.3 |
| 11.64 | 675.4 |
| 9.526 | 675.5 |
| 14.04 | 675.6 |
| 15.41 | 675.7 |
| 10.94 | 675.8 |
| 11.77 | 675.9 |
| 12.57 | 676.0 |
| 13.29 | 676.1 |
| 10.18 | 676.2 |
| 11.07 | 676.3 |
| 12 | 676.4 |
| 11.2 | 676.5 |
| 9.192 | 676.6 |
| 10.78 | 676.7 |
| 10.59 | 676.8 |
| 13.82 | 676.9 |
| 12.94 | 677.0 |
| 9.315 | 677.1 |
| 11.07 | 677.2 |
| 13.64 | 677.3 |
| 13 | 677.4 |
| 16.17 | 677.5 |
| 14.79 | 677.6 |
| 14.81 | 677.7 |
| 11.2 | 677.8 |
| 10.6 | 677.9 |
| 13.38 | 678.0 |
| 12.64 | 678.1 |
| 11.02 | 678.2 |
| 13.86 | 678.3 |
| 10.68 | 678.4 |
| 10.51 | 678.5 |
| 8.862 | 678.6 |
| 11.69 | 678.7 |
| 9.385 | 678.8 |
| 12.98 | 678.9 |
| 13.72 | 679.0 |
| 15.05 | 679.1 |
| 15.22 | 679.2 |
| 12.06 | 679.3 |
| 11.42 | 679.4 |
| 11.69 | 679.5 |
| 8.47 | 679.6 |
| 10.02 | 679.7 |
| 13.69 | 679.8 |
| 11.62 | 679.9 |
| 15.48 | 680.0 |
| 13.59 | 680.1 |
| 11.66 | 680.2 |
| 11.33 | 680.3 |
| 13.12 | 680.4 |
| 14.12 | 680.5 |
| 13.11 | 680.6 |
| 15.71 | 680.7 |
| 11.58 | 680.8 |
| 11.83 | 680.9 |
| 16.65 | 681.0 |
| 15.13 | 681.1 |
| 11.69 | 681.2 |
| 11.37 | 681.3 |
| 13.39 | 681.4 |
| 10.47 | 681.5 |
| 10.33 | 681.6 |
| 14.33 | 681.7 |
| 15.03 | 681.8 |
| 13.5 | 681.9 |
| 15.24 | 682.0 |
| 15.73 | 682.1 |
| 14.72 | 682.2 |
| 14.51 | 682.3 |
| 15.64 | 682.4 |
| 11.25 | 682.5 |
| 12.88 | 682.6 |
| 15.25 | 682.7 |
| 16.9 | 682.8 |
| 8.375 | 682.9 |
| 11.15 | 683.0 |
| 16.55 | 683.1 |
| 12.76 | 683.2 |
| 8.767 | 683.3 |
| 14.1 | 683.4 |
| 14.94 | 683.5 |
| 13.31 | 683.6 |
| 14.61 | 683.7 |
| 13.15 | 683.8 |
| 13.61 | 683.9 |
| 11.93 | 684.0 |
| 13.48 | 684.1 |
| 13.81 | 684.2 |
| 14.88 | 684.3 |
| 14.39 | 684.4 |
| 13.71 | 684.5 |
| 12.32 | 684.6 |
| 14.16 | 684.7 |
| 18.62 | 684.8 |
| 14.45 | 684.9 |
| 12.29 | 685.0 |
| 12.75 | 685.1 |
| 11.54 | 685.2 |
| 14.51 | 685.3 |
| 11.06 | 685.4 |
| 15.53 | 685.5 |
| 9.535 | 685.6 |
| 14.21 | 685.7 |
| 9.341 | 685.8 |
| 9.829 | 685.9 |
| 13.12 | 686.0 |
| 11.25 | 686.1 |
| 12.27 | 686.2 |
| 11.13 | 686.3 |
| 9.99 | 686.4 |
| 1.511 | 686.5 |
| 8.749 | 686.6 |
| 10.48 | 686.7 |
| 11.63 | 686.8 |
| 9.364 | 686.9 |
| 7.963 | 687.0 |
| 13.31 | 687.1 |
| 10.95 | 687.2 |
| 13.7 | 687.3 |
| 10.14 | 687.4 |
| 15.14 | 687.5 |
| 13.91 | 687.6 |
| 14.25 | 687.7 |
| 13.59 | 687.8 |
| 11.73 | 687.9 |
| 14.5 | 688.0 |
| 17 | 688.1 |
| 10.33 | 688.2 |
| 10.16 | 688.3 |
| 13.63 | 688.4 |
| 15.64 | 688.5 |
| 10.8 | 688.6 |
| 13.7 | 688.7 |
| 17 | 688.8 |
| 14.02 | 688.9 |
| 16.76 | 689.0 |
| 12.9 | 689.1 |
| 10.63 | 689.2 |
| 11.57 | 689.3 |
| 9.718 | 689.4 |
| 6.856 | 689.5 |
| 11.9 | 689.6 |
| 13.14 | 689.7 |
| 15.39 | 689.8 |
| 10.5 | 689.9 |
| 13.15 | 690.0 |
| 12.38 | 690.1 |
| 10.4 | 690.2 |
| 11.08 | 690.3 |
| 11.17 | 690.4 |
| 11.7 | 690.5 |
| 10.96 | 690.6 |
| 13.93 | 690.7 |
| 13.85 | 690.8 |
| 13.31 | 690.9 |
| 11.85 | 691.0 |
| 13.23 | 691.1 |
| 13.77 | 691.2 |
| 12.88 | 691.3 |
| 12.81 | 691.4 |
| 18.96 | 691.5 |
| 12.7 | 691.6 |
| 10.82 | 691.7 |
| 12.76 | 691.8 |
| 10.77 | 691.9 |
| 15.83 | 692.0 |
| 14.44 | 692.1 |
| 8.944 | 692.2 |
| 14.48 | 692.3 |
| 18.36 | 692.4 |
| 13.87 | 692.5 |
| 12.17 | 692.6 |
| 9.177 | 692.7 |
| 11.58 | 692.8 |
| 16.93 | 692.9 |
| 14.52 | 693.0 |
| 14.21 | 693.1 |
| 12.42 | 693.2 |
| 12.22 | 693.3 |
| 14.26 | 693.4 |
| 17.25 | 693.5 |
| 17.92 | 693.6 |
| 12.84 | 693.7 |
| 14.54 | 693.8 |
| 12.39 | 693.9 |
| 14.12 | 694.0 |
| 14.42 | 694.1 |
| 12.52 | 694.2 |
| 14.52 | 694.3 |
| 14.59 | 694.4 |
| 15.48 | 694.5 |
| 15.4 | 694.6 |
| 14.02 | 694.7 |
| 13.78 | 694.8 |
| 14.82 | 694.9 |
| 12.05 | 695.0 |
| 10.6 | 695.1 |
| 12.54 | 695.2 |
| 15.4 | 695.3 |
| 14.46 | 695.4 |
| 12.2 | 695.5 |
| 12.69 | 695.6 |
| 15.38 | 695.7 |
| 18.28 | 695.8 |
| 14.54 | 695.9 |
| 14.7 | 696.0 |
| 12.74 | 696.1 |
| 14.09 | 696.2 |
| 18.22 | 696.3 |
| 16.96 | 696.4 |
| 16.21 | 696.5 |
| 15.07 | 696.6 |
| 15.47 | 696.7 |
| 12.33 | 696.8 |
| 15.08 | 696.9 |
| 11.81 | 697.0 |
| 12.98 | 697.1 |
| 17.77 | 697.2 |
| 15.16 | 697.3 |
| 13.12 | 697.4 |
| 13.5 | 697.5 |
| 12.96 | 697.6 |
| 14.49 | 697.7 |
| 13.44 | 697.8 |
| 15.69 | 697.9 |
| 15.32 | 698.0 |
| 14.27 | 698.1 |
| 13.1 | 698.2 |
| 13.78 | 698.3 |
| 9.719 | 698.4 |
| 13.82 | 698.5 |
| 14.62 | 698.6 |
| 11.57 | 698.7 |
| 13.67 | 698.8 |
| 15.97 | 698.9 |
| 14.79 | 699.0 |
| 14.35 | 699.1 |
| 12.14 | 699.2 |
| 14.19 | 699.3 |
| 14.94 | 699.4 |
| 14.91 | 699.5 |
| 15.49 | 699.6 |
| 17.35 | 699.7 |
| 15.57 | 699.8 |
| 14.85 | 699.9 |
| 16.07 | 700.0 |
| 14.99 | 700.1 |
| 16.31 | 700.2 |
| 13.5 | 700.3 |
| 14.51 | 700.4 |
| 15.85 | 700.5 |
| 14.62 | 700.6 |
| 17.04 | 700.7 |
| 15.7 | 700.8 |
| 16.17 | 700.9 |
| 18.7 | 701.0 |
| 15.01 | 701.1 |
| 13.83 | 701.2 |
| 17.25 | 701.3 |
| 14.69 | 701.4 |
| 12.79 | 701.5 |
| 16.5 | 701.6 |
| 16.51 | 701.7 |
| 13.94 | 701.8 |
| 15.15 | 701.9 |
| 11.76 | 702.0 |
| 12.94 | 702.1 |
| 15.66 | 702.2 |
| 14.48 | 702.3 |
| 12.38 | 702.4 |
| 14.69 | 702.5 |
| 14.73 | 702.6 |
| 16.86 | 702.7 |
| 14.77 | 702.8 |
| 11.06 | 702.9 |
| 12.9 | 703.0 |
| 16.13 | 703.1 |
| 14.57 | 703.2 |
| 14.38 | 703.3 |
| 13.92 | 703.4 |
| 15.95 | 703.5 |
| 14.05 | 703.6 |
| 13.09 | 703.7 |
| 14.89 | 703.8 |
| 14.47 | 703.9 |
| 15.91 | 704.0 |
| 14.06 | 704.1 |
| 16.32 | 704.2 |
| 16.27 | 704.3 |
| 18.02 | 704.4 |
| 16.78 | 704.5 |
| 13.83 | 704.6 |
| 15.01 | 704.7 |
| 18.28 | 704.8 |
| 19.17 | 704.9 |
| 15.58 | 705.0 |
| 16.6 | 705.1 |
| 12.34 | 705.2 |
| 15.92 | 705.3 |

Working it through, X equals 1.37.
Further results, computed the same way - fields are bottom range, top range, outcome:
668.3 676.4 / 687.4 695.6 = 1.31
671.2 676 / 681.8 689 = 1.31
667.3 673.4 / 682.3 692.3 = 1.20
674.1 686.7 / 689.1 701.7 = 1.18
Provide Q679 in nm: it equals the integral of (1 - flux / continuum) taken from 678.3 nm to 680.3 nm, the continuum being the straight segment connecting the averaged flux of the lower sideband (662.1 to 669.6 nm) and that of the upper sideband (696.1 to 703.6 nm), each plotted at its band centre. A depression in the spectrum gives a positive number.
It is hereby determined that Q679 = 0.16 nm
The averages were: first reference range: 12.1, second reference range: 14.6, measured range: 12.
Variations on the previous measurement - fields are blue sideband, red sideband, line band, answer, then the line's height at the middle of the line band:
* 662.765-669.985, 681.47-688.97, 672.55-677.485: 0.63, 12.4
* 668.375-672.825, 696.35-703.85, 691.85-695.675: 0.01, 13.8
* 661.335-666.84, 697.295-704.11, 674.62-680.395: 0.37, 12.8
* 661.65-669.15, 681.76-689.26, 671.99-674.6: 0.52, 12.4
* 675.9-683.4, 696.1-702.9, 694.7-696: 0.03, 14.2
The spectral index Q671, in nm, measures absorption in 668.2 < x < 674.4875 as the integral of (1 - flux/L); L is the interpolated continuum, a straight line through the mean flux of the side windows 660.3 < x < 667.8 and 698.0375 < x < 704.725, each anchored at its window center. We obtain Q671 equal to 0.87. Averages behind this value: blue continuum 11.7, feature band 10.6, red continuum 14.7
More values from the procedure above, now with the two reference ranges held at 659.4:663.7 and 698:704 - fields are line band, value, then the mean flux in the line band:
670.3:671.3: 0.062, 11.4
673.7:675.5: 0.310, 10.4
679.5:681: 0.038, 12.6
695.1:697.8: -0.036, 14.5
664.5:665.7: 0.099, 10.8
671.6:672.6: 0.221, 9.58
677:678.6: 0.051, 12.3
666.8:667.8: -0.059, 12.6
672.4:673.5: 0.230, 9.79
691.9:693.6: 0.017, 13.8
